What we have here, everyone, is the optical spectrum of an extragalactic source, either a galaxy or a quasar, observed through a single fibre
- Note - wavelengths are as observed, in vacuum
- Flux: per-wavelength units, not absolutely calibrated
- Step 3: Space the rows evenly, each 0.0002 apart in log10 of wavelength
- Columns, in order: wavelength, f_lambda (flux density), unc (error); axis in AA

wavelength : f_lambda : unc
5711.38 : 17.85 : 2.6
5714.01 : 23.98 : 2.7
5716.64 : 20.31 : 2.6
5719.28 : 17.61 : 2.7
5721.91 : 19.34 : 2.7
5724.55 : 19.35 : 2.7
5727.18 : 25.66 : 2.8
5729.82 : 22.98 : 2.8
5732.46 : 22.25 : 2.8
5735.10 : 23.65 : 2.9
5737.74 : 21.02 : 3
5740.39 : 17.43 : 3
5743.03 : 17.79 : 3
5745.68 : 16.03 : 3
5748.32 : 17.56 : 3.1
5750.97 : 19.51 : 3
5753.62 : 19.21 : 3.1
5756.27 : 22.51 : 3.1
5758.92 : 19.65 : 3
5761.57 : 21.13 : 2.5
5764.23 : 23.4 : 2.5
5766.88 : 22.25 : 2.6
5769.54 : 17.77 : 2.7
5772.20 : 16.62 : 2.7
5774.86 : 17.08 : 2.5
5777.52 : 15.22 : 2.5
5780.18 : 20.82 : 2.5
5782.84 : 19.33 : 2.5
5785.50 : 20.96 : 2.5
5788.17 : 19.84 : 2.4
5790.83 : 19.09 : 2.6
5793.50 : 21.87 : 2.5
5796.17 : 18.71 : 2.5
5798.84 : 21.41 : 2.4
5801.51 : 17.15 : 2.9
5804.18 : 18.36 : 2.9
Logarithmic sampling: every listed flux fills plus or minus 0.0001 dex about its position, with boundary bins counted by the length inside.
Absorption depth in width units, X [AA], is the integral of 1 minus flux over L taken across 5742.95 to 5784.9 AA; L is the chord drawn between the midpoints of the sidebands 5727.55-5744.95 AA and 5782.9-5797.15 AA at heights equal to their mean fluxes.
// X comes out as 2.66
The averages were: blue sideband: 20.9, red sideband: 20.1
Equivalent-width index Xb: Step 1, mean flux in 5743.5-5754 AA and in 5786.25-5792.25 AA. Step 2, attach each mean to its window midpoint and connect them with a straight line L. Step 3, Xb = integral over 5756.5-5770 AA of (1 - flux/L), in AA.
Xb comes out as -1.9 AA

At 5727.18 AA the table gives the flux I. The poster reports 25.66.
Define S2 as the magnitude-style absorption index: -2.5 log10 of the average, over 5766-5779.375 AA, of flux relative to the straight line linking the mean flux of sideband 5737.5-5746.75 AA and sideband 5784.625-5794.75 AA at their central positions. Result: 0.10 mag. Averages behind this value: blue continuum 17.8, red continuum 20.4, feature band 17.7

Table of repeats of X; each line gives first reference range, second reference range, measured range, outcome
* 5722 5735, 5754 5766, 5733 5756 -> 2.8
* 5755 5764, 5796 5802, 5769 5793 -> 1.9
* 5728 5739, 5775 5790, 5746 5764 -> 0.9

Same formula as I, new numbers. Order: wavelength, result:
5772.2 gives 16.62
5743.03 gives 17.79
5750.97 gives 19.51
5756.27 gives 22.51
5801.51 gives 17.15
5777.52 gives 15.22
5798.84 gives 21.41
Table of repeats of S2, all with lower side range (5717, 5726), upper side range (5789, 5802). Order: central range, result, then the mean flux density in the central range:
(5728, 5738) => -0.19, 22.8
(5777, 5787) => 0.01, 19.4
